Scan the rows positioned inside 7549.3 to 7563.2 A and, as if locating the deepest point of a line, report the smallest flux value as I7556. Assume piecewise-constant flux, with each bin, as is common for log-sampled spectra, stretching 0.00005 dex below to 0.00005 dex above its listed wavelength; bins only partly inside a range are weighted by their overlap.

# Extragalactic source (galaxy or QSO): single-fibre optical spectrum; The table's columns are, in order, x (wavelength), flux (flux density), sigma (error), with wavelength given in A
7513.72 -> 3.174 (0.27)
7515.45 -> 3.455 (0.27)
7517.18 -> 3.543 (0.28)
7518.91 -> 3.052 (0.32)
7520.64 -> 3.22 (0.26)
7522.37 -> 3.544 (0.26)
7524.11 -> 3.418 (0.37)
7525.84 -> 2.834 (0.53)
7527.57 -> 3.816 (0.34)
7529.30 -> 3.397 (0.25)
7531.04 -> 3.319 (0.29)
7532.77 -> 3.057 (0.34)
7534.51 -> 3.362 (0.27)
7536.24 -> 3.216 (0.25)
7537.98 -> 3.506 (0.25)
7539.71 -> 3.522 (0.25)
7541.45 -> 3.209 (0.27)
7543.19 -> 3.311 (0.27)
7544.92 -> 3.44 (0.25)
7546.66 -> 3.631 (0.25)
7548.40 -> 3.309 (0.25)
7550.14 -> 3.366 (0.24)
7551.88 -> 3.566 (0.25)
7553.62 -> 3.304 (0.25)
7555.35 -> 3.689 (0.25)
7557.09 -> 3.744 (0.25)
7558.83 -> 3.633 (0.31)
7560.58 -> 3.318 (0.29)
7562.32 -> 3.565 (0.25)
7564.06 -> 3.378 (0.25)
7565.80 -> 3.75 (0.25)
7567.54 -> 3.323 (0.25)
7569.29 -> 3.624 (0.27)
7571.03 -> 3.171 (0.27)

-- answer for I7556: 3.304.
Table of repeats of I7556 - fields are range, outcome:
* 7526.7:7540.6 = 3.057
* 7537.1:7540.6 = 3.506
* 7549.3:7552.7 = 3.366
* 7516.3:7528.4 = 2.834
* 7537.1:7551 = 3.209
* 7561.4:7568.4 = 3.323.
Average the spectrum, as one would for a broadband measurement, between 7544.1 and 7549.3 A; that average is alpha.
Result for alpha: 3.46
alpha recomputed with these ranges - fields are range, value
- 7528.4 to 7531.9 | 3.36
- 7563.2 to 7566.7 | 3.57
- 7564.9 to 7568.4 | 3.54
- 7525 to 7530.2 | 3.35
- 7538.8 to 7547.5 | 3.42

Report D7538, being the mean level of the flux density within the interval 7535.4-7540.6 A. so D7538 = 3.41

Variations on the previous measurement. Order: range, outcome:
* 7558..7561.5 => 3.47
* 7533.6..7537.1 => 3.29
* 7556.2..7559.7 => 3.69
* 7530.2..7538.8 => 3.29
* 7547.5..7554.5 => 3.39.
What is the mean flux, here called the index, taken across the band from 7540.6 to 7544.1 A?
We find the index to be 3.27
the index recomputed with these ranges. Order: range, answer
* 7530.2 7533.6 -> 3.19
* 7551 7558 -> 3.58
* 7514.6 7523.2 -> 3.36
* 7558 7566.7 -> 3.53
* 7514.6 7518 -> 3.5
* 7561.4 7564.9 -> 3.47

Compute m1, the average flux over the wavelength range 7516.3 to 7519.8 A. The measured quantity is 3.3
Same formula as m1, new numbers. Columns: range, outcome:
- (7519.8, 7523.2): 3.38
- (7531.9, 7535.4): 3.21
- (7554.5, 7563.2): 3.59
